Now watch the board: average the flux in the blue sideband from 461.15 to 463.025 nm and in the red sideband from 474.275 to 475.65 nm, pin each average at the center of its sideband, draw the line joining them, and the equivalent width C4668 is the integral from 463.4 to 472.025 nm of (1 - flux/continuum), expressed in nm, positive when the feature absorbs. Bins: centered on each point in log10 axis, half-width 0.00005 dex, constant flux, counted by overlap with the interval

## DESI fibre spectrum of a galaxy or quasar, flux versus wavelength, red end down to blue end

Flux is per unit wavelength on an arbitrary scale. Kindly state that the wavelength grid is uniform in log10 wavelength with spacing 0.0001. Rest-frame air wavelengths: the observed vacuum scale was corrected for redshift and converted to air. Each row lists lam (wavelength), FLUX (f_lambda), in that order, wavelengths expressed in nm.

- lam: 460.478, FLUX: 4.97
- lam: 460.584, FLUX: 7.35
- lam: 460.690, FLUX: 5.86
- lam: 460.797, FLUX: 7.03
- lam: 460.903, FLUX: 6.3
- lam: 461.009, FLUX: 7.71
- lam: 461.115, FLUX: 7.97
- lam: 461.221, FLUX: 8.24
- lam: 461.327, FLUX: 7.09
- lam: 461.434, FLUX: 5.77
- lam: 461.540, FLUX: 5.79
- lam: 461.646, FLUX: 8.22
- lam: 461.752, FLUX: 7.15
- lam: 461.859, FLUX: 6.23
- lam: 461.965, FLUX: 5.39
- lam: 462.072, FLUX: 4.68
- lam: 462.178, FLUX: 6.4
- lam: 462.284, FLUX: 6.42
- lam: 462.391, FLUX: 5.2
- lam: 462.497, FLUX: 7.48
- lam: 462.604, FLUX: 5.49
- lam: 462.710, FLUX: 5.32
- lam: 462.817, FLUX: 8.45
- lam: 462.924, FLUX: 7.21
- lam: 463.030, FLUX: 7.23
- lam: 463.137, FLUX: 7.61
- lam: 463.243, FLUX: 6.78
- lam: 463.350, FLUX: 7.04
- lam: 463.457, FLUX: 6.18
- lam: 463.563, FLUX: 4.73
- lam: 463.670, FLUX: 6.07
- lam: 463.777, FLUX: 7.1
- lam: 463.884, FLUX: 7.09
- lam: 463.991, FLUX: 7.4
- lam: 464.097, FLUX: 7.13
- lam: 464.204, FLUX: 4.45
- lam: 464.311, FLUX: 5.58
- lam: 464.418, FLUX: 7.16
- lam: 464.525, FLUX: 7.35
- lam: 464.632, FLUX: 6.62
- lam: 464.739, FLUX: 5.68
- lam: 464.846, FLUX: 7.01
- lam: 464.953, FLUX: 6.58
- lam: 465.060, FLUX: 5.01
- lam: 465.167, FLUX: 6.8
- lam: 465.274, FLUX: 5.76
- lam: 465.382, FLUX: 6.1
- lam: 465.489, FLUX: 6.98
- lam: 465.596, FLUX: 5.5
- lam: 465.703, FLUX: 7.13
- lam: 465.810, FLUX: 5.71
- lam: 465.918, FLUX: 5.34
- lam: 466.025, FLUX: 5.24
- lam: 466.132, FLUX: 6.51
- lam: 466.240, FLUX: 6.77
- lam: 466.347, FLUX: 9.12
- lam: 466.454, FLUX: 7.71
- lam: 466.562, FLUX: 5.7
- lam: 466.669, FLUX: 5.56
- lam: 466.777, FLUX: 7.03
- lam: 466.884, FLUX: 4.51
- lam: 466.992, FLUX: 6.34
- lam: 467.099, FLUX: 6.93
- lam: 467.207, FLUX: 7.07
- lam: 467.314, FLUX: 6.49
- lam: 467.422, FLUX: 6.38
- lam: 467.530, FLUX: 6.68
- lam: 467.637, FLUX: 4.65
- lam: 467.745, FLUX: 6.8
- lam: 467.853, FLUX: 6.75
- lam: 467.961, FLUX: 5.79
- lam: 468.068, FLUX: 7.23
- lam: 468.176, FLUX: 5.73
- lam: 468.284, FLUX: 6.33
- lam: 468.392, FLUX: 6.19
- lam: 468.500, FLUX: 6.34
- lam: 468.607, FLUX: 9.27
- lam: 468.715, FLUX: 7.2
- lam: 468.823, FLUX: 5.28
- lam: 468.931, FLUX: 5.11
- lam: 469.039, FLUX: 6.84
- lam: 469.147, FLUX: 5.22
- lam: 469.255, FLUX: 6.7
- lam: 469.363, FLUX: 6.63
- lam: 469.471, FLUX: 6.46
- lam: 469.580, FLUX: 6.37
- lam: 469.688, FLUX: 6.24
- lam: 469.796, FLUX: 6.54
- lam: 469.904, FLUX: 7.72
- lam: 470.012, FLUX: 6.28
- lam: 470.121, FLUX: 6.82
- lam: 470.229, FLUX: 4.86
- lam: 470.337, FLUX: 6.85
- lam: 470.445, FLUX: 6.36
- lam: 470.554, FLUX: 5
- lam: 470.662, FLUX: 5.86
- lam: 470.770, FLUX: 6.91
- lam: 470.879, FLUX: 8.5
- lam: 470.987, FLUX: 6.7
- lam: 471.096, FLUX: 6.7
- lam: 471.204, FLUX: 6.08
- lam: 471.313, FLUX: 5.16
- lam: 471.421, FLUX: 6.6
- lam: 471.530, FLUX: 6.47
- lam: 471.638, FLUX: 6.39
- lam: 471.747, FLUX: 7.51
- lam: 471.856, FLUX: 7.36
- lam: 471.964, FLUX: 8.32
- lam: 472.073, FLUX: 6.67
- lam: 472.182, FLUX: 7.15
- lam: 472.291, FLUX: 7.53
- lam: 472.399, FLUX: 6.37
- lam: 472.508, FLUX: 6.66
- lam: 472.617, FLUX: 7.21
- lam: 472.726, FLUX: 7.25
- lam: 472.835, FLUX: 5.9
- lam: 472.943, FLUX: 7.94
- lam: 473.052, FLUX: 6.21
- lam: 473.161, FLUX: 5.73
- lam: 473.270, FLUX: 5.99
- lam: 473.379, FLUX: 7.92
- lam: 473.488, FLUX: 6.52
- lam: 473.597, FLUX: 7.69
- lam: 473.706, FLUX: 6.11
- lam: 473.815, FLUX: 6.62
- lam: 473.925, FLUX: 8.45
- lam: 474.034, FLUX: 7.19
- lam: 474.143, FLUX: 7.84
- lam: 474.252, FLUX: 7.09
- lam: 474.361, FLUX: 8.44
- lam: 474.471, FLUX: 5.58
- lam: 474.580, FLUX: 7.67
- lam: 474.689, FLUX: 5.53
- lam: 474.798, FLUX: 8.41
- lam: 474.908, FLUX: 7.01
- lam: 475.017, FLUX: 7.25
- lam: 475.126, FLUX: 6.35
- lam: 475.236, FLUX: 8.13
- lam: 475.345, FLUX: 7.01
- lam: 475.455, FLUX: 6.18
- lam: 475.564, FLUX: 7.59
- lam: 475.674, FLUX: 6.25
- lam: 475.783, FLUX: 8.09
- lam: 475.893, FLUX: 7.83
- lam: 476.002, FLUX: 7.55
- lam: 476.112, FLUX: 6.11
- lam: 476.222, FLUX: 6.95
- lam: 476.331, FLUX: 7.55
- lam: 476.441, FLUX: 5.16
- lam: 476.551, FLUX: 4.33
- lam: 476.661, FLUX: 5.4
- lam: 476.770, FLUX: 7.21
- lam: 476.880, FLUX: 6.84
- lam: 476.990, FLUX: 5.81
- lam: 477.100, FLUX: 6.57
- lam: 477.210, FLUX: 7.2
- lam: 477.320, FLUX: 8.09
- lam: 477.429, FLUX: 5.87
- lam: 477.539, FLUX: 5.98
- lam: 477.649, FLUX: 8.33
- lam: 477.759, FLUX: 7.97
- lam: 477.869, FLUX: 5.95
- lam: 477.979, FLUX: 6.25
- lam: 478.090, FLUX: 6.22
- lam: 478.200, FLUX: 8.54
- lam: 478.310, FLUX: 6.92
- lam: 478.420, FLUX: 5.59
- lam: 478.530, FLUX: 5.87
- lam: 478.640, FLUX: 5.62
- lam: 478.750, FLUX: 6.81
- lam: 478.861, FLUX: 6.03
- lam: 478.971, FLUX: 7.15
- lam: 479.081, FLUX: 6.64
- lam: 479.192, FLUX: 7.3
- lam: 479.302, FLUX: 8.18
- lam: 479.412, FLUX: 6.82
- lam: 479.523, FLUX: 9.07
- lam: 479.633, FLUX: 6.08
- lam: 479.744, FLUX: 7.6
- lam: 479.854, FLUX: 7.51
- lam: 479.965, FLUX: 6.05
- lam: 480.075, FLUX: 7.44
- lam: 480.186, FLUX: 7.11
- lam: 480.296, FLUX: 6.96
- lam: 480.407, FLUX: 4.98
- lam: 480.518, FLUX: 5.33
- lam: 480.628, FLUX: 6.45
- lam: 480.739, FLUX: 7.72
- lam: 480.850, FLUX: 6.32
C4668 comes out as 0.43 nm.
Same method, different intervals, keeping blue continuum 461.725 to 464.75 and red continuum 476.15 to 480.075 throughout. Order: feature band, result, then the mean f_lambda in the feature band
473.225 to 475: -0.128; 7.14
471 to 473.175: -0.054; 6.78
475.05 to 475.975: -0.070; 7.19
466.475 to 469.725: 0.097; 6.34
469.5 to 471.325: 0.040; 6.44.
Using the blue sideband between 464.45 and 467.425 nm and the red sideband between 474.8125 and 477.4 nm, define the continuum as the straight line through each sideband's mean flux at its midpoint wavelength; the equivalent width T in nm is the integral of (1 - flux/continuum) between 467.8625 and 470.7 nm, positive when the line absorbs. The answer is 0.07 nm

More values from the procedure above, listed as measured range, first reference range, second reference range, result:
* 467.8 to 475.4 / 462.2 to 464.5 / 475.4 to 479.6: -0.073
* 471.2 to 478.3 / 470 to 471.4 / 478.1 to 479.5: -0.340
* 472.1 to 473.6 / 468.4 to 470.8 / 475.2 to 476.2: -0.005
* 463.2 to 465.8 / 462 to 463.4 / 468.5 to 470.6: 0.056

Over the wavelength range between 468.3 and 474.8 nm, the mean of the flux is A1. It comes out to 6.73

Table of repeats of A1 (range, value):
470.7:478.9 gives 6.84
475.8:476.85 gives 6.52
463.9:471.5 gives 6.4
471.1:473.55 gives 6.77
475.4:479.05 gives 6.66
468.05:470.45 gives 6.45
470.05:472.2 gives 6.6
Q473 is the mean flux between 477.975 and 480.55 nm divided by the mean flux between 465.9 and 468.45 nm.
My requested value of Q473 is 1.1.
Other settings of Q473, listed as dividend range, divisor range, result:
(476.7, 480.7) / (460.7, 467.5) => 1.04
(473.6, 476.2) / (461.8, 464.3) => 1.12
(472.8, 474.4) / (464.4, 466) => 1.12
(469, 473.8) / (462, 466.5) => 1.03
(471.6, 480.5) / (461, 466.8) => 1.06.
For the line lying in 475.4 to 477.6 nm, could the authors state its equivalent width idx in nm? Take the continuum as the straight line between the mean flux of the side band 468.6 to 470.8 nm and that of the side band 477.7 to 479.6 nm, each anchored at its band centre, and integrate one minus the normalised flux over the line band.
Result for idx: 0.036 nm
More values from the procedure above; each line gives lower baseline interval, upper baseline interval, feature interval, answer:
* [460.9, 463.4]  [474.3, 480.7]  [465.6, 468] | 0.14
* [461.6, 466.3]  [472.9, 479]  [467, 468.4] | 0.03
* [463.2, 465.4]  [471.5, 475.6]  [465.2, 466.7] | 0.02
